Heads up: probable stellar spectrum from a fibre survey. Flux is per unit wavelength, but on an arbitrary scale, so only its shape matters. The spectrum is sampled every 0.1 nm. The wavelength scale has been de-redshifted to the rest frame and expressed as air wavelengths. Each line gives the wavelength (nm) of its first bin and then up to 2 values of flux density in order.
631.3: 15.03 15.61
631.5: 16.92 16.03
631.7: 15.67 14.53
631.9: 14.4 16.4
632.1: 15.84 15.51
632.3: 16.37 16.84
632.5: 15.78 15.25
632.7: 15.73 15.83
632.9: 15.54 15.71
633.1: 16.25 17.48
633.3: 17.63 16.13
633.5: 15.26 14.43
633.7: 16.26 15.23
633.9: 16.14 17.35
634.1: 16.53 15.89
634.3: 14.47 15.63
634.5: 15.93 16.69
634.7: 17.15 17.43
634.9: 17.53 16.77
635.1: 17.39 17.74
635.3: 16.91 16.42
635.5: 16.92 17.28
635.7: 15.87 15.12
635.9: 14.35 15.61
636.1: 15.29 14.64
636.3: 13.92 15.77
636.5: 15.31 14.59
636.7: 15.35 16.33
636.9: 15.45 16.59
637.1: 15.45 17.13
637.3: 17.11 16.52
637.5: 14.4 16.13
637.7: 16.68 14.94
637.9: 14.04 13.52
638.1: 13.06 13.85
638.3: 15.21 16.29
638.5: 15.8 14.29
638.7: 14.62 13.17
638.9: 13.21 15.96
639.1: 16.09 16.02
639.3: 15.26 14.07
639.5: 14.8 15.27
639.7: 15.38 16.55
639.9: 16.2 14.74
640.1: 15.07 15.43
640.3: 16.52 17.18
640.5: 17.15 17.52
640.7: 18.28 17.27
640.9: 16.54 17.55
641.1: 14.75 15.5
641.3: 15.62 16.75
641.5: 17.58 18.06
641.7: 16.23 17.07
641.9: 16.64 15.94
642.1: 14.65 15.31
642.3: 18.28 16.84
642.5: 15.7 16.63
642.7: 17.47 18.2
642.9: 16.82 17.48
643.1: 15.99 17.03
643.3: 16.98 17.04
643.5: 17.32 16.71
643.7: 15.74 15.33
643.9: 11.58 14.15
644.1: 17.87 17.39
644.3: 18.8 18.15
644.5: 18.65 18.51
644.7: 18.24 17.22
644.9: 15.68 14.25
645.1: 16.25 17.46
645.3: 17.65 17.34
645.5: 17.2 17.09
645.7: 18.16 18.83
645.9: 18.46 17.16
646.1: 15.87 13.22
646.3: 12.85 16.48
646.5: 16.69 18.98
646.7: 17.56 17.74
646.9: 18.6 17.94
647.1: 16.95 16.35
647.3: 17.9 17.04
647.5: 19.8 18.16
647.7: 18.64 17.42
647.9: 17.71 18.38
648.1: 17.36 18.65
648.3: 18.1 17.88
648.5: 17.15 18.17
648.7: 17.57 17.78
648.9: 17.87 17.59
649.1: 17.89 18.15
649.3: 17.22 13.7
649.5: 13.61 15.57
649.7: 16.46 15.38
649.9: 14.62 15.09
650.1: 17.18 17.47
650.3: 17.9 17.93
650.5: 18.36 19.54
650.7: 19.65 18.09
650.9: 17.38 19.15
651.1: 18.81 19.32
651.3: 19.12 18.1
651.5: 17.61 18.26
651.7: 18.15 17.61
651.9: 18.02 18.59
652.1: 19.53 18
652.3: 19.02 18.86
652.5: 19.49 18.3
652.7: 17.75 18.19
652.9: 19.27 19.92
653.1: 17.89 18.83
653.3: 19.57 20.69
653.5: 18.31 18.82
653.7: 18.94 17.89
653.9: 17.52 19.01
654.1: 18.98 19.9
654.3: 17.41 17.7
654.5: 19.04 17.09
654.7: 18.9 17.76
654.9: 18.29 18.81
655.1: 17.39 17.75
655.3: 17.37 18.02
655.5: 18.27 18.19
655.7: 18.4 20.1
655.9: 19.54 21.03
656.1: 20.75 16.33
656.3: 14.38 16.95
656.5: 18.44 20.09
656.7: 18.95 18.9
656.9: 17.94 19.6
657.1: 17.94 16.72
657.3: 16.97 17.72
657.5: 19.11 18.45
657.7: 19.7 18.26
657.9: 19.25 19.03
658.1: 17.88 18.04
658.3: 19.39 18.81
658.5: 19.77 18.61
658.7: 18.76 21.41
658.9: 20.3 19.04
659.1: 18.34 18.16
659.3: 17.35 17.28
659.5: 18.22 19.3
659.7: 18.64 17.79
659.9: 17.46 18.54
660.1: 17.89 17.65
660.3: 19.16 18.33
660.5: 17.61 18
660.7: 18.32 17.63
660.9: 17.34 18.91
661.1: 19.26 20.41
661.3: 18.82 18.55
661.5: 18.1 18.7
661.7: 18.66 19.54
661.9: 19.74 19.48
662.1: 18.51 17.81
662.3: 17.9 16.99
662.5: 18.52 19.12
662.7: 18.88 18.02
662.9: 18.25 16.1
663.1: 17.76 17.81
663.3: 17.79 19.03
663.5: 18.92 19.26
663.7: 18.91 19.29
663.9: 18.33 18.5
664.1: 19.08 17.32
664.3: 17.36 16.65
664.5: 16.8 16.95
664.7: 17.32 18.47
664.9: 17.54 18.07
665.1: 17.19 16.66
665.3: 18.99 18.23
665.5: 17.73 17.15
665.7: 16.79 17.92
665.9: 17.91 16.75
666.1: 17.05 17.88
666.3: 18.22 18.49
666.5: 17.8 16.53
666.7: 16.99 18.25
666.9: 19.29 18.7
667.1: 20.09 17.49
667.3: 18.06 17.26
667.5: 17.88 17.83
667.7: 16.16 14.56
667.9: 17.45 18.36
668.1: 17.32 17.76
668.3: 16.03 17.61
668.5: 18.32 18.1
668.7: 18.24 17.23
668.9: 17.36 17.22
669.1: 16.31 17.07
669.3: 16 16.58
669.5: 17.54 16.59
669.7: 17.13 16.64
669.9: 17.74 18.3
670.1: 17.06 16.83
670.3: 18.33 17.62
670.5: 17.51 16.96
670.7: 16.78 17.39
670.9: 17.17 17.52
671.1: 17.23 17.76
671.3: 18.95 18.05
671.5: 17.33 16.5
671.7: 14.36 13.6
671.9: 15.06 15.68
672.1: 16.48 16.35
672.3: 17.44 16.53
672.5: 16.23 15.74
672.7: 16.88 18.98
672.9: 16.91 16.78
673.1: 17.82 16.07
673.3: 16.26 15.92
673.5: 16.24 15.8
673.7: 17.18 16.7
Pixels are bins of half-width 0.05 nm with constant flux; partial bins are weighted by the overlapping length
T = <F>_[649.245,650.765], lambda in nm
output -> 16.7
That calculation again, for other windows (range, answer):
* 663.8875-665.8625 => 17.6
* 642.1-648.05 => 17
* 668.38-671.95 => 17.1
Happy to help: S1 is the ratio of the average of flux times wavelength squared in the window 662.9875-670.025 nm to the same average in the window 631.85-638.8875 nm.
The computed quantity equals 1.2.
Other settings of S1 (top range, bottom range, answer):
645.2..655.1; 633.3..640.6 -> 1.18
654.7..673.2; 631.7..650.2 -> 1.17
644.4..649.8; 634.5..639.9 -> 1.14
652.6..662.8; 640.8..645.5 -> 1.16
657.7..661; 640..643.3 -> 1.18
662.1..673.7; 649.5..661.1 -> 0.99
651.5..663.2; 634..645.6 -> 1.21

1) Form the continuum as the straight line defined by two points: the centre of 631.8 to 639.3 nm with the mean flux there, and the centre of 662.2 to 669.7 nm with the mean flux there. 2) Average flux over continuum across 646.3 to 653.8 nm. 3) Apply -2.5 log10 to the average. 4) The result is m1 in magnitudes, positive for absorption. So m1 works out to -0.08 mag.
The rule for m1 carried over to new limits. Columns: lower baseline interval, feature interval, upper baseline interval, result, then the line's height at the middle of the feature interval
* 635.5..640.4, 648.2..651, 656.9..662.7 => -0.01 mag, 17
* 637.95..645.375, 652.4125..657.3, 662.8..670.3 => -0.09 mag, 17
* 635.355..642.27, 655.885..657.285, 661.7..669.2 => -0.07 mag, 17.1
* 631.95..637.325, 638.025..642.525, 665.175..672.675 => 0.03 mag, 16.3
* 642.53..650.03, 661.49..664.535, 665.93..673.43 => -0.07 mag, 17.1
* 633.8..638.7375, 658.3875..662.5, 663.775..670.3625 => -0.08 mag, 17.2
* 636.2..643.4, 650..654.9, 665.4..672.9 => -0.12 mag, 16.5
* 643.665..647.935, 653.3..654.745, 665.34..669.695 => -0.09 mag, 17.2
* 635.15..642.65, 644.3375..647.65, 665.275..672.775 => -0.07 mag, 16.1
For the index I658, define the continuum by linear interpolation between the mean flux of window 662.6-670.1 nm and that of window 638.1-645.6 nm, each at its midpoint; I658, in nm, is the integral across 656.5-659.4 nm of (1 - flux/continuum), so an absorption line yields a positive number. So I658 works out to -0.25 nm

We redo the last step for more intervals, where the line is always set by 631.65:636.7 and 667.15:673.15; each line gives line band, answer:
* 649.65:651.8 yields -0.17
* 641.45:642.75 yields -0.03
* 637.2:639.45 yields 0.14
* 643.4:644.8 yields -0.05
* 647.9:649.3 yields -0.12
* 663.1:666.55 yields -0.20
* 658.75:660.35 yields -0.17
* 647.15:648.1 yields -0.09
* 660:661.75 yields -0.17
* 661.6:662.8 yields -0.13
